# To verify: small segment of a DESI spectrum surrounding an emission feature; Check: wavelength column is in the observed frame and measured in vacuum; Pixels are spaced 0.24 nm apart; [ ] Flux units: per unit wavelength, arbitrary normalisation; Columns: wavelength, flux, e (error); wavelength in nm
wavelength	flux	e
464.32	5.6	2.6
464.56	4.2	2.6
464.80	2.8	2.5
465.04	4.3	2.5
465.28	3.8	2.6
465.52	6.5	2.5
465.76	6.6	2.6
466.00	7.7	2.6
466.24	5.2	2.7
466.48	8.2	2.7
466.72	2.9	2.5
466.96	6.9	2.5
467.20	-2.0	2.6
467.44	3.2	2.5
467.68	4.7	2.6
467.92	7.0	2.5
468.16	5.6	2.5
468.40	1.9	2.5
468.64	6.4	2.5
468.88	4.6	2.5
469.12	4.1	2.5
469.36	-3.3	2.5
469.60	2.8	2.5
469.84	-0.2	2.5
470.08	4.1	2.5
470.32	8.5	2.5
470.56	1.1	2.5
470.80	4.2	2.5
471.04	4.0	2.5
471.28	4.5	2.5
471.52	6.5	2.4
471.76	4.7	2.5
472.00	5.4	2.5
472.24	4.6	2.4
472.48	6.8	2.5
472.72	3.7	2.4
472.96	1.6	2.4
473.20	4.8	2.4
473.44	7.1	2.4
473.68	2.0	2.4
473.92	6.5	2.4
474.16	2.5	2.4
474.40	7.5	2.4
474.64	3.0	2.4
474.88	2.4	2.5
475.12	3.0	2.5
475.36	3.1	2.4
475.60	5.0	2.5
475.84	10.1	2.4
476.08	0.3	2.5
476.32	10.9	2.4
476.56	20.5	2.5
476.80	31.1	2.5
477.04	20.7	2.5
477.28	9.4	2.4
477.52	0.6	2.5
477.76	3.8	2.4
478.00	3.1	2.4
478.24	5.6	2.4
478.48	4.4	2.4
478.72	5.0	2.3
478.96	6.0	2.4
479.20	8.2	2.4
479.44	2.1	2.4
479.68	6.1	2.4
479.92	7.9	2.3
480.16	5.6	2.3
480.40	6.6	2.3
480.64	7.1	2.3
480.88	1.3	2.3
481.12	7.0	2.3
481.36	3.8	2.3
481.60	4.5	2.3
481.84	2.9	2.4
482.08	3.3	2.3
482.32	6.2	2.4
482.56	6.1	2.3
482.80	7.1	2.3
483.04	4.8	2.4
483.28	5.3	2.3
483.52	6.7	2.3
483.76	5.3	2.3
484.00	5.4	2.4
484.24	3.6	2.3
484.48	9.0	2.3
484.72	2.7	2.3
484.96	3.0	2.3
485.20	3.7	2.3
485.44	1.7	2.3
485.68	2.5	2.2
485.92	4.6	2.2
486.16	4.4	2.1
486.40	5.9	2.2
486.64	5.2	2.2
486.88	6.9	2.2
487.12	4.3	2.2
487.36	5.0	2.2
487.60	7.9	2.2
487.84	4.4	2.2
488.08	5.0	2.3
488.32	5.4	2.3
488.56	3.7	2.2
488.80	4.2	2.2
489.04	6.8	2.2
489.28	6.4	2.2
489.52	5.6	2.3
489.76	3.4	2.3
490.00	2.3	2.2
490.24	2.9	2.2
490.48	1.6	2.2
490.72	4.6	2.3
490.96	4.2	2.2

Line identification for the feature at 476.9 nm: [O II] 3727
